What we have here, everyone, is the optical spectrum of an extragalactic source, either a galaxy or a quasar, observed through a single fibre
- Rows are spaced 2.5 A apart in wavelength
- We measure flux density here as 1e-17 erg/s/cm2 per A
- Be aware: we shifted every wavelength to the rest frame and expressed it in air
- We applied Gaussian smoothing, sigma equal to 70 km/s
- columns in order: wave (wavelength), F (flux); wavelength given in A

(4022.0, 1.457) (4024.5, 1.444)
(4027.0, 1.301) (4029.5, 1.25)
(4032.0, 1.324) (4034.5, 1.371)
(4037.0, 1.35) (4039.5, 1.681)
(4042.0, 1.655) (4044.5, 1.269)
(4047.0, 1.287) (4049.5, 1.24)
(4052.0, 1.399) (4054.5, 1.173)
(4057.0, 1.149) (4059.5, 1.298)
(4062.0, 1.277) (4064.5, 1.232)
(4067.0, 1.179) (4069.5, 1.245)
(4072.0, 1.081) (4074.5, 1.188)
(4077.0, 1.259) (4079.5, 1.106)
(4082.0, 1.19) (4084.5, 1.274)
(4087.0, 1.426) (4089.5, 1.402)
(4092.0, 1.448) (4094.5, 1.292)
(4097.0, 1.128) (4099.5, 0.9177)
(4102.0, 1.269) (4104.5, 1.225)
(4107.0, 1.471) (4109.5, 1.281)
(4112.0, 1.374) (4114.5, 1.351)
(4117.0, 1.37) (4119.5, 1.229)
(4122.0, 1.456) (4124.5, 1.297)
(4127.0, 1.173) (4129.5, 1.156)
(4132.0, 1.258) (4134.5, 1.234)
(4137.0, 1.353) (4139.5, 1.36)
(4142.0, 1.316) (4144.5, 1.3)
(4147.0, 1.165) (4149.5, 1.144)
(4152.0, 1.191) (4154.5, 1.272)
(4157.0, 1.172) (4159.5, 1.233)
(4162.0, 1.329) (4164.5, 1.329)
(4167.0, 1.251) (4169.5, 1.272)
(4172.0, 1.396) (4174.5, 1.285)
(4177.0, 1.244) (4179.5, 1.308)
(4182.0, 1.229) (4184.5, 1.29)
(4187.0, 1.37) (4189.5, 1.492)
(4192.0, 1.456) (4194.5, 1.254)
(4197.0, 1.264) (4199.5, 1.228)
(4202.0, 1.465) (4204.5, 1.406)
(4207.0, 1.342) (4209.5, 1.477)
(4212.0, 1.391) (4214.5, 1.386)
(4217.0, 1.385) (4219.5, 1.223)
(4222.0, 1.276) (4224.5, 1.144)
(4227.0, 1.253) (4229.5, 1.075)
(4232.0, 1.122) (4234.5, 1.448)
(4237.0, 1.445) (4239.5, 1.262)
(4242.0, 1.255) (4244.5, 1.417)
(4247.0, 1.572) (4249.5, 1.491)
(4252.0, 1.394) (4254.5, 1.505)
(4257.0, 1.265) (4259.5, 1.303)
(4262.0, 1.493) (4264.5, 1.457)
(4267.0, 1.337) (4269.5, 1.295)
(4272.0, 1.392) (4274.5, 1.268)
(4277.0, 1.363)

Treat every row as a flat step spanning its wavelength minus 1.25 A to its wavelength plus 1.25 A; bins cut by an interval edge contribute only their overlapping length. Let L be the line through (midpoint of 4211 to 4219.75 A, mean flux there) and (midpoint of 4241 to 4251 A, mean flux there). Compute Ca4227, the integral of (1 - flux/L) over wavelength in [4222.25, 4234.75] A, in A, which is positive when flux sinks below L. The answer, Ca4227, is 1.8 A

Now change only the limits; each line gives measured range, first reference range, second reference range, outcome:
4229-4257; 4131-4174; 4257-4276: -0.6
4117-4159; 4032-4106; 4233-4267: 2.1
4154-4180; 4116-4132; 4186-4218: 1.0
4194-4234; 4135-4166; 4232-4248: 1.3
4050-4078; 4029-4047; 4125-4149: 3.0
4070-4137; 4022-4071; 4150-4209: 2.7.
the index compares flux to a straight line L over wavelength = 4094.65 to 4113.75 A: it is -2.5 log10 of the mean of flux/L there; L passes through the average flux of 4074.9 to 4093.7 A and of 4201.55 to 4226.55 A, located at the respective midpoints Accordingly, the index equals 0.05 mag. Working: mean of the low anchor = 1.3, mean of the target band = 1.24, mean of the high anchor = 1.34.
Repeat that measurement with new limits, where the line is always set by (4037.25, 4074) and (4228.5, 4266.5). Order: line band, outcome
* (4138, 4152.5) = 0.067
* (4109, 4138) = 0.023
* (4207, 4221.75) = -0.006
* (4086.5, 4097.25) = -0.035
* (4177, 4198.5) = 0.016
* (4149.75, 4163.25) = 0.086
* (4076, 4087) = 0.065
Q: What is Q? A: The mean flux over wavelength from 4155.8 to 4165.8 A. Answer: 1.27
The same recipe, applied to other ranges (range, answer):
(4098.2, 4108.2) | 1.22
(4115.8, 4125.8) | 1.34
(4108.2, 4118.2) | 1.34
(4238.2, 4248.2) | 1.38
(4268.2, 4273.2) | 1.34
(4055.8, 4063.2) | 1.24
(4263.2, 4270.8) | 1.36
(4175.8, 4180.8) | 1.28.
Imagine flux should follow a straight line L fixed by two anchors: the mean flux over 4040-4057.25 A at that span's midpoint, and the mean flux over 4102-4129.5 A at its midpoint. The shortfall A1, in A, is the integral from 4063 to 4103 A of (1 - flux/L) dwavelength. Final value 2.9 A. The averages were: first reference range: 1.34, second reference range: 1.31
